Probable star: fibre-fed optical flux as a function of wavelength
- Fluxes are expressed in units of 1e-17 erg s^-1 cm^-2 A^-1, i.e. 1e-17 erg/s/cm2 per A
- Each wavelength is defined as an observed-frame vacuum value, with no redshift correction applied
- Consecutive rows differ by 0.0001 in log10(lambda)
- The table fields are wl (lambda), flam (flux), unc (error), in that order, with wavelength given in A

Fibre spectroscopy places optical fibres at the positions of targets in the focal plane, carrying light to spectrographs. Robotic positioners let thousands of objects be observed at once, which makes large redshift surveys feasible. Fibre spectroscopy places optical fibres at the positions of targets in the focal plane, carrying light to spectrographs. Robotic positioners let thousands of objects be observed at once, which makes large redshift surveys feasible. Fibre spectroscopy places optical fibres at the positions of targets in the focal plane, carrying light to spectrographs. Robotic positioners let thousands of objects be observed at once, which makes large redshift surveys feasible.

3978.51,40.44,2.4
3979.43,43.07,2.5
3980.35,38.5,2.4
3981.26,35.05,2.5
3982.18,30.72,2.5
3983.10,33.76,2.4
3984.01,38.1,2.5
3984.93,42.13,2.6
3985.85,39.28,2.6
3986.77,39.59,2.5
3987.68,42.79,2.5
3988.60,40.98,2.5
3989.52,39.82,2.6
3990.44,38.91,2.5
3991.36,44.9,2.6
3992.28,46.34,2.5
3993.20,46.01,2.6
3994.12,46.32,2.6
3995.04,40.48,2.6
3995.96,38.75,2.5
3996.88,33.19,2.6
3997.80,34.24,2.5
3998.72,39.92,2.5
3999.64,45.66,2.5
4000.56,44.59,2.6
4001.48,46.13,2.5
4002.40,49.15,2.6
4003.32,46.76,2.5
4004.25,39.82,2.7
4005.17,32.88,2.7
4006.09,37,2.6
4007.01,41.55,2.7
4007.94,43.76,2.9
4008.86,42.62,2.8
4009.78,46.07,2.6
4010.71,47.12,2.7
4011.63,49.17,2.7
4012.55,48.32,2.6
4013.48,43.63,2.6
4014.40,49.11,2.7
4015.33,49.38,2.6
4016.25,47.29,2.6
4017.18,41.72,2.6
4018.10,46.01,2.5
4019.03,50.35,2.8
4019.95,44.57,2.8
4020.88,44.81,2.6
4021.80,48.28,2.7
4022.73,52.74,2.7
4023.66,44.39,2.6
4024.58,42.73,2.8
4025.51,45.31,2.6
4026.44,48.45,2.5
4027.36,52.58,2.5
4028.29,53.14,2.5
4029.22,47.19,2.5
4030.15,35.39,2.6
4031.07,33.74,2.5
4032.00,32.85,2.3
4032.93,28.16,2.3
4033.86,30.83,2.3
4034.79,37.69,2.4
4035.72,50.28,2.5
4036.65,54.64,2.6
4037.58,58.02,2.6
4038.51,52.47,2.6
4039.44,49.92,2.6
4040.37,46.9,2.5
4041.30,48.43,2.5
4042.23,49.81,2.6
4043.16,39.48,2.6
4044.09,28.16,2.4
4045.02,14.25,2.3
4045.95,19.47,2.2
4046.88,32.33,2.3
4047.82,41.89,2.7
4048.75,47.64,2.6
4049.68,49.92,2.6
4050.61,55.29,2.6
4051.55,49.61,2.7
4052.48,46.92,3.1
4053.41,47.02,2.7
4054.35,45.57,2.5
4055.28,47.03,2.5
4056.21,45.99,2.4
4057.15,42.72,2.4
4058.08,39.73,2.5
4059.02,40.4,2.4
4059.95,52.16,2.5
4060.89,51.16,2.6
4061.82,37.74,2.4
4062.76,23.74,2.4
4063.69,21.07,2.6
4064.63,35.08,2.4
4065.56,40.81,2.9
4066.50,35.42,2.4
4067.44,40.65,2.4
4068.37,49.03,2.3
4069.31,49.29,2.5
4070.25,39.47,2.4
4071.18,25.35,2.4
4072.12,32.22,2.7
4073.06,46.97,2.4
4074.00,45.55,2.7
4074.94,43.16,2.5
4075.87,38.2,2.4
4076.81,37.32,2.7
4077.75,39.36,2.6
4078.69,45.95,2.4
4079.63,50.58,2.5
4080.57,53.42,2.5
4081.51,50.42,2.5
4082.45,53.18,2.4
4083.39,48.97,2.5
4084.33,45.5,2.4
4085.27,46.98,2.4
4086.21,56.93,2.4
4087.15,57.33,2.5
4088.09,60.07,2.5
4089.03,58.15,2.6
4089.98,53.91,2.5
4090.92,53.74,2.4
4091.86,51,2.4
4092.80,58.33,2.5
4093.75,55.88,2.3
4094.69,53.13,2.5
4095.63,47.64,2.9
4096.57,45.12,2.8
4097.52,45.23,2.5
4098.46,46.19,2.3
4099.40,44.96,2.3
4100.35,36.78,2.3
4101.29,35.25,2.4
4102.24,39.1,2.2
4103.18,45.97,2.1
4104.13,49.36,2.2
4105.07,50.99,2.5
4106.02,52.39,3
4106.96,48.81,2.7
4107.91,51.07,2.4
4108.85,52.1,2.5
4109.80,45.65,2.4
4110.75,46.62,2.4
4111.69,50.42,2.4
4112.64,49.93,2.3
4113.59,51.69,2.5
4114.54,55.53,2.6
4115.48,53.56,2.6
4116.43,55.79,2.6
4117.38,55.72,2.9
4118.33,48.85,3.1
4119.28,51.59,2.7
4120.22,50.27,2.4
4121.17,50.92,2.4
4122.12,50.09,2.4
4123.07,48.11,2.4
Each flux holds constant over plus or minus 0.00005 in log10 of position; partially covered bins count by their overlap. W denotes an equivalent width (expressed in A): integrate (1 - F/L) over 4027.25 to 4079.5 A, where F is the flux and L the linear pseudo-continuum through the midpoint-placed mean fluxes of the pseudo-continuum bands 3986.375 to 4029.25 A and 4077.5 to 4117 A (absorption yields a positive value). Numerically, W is 6.2 A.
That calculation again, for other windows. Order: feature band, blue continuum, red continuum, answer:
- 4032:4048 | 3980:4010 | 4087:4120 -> 1.7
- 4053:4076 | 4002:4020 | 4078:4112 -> 3.5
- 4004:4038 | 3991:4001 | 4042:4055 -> -2.6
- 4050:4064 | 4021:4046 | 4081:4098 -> 1.0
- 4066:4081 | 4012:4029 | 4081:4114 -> 2.1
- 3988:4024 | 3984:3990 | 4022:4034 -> -2.1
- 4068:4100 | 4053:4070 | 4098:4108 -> -3.2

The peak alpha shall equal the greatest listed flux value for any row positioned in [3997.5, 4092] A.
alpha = 60.07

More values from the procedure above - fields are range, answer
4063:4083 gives 53.42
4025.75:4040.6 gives 58.02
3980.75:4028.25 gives 52.74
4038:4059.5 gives 55.29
